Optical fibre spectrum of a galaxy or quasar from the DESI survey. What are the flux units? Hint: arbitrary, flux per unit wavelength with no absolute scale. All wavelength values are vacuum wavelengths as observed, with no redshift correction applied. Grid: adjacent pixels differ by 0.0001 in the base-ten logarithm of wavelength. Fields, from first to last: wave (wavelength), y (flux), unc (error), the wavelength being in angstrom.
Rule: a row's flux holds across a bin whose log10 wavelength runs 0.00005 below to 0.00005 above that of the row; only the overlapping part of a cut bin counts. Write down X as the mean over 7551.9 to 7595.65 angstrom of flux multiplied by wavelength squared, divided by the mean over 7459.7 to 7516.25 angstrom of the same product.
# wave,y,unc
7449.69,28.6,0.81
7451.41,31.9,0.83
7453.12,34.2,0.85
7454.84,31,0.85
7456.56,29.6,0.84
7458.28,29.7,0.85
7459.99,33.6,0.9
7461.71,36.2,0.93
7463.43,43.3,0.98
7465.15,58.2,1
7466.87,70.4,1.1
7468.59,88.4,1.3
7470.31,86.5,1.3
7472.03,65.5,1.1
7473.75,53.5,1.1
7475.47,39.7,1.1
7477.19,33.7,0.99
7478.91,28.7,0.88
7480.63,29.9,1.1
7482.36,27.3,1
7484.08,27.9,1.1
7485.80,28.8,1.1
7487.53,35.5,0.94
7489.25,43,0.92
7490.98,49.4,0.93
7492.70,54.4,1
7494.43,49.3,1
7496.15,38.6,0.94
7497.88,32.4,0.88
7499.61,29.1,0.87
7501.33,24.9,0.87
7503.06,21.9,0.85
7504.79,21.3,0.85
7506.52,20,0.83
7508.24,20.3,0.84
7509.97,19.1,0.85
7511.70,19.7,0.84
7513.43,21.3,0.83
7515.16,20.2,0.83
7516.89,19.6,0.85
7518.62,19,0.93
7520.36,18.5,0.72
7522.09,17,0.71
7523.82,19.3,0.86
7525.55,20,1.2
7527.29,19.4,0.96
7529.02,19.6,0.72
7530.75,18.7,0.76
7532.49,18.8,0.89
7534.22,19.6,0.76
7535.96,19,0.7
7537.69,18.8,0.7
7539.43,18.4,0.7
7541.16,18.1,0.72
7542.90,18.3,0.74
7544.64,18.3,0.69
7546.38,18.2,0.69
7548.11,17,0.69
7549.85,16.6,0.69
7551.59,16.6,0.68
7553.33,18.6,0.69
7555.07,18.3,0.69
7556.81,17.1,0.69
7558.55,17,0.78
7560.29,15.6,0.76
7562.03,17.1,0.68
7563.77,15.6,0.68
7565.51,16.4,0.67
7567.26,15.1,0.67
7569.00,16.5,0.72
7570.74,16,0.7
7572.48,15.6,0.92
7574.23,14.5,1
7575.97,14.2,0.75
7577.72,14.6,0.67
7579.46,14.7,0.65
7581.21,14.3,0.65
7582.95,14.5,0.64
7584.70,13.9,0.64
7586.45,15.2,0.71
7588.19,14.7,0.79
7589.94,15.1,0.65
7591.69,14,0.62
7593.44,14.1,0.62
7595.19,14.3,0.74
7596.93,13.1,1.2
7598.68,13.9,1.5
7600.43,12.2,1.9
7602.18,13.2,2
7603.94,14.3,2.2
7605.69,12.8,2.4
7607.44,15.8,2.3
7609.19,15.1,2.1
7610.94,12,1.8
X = 0.41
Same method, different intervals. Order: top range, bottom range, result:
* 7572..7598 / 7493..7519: 0.57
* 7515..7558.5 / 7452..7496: 0.43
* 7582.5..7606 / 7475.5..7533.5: 0.53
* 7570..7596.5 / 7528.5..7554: 0.81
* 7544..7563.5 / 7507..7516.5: 0.87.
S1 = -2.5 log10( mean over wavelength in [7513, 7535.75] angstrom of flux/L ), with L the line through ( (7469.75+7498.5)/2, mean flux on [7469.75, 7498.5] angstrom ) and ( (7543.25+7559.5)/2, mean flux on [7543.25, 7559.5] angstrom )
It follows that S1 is 0.377 mag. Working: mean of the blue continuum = 42.2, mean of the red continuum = 17.5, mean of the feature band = 19.3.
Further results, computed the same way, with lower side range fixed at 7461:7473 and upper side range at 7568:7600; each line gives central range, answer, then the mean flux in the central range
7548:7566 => 0.46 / 16.9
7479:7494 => 0.44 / 36.9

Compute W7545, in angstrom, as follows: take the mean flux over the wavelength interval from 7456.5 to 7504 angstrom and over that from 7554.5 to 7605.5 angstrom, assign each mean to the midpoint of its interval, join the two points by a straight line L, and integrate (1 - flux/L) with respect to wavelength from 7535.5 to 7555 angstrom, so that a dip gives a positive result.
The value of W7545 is 5.2 angstrom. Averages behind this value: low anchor 42.7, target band 18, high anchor 15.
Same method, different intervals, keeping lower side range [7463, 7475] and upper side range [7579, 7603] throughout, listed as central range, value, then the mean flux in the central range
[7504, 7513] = 5.3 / 20.1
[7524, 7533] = 4.8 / 19.3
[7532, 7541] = 4.5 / 18.9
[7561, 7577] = 5.3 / 15.7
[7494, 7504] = 4.1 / 31.9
